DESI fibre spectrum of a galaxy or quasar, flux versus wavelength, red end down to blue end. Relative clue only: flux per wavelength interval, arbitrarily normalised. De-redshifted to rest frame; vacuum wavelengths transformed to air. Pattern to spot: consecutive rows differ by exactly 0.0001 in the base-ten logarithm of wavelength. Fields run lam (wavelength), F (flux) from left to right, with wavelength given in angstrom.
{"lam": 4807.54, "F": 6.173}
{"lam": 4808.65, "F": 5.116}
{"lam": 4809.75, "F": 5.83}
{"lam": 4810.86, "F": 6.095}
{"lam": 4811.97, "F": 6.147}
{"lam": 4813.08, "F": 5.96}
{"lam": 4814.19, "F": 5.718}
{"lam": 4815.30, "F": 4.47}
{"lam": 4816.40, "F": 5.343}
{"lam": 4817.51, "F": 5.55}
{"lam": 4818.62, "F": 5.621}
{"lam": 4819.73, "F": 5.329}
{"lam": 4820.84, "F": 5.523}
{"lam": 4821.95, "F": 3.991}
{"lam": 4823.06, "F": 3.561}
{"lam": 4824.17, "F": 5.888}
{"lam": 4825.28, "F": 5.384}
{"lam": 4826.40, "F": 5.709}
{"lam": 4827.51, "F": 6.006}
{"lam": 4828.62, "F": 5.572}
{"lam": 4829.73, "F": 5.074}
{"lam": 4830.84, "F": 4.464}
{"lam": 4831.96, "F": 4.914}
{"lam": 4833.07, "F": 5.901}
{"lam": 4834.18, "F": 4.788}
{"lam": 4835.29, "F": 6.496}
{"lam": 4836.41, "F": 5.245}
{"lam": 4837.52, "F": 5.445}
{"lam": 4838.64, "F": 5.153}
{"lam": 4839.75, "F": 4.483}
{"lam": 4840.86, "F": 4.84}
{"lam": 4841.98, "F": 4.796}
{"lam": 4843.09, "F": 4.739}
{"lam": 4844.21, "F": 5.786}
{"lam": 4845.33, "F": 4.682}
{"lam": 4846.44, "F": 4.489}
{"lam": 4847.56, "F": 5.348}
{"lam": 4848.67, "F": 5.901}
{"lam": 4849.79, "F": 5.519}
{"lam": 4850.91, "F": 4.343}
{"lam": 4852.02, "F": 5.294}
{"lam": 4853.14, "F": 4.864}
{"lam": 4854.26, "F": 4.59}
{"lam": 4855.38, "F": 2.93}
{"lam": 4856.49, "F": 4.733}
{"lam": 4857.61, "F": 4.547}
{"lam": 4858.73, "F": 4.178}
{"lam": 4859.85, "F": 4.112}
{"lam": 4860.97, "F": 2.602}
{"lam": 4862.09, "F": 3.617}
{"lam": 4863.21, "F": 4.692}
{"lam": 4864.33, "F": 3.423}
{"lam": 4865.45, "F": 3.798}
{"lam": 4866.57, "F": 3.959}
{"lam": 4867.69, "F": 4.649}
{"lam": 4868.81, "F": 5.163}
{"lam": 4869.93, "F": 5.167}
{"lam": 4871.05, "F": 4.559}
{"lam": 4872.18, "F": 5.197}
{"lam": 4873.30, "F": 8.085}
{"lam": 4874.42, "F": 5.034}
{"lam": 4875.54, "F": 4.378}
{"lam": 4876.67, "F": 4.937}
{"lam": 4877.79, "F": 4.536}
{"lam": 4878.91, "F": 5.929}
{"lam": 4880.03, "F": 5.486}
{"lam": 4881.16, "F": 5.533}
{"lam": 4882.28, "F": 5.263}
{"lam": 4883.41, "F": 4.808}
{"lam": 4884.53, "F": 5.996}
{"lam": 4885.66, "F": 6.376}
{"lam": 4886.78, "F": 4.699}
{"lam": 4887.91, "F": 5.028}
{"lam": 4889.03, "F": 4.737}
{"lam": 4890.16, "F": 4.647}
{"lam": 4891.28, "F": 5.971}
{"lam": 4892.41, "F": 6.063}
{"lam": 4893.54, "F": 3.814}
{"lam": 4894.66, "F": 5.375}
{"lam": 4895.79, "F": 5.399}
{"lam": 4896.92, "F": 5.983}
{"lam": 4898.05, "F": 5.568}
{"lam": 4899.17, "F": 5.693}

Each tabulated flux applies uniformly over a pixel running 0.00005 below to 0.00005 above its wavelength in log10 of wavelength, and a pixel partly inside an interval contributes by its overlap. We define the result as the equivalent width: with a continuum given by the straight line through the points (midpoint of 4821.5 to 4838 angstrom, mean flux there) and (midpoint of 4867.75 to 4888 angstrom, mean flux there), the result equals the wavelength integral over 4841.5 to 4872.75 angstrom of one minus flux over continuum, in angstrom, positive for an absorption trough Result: 4.3 angstrom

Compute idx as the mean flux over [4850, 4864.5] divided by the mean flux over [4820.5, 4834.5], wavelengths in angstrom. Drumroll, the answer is 0.82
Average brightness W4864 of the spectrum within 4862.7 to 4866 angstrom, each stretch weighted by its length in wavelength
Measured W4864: 3.96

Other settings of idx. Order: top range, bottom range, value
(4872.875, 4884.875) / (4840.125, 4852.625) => 1.07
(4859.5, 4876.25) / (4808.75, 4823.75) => 0.86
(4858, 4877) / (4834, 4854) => 0.89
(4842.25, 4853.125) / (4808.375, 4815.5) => 0.90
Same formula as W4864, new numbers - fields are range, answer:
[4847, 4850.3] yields 5.59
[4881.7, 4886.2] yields 5.6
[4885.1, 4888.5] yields 5.37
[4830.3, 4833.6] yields 5.08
